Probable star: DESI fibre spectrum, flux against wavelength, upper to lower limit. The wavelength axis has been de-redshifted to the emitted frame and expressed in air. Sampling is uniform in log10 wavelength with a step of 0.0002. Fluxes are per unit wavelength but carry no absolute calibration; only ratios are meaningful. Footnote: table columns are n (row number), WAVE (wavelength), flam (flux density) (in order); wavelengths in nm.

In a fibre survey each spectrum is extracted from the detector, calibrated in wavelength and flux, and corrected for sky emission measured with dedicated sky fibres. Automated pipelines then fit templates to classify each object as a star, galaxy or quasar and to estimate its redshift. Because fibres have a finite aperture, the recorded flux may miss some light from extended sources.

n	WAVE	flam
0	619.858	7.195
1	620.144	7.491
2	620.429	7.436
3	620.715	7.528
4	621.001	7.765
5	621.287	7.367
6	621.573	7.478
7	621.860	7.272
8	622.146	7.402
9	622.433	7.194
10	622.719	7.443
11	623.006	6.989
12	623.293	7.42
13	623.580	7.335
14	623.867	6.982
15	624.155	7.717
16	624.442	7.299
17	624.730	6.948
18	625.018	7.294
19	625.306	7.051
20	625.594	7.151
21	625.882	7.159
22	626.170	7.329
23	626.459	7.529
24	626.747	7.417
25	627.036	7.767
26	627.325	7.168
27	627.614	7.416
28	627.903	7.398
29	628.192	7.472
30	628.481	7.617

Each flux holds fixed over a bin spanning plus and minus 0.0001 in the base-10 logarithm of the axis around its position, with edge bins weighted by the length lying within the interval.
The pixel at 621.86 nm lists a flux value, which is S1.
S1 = 7.272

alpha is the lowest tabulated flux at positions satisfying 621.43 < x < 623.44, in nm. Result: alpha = 6.989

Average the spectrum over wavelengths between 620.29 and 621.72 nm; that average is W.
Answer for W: 7.51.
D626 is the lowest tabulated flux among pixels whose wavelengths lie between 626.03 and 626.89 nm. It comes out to 7.329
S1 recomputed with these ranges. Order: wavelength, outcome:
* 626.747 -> 7.417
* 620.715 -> 7.528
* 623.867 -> 6.982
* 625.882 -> 7.159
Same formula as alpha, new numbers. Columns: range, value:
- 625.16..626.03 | 7.051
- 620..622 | 7.272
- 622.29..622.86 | 7.194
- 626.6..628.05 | 7.168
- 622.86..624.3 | 6.982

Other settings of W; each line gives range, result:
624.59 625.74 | 7.11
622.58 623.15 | 7.21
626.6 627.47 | 7.45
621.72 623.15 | 7.26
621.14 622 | 7.37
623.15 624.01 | 7.25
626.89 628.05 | 7.44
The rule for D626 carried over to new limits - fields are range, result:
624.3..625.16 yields 6.948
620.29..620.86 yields 7.436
